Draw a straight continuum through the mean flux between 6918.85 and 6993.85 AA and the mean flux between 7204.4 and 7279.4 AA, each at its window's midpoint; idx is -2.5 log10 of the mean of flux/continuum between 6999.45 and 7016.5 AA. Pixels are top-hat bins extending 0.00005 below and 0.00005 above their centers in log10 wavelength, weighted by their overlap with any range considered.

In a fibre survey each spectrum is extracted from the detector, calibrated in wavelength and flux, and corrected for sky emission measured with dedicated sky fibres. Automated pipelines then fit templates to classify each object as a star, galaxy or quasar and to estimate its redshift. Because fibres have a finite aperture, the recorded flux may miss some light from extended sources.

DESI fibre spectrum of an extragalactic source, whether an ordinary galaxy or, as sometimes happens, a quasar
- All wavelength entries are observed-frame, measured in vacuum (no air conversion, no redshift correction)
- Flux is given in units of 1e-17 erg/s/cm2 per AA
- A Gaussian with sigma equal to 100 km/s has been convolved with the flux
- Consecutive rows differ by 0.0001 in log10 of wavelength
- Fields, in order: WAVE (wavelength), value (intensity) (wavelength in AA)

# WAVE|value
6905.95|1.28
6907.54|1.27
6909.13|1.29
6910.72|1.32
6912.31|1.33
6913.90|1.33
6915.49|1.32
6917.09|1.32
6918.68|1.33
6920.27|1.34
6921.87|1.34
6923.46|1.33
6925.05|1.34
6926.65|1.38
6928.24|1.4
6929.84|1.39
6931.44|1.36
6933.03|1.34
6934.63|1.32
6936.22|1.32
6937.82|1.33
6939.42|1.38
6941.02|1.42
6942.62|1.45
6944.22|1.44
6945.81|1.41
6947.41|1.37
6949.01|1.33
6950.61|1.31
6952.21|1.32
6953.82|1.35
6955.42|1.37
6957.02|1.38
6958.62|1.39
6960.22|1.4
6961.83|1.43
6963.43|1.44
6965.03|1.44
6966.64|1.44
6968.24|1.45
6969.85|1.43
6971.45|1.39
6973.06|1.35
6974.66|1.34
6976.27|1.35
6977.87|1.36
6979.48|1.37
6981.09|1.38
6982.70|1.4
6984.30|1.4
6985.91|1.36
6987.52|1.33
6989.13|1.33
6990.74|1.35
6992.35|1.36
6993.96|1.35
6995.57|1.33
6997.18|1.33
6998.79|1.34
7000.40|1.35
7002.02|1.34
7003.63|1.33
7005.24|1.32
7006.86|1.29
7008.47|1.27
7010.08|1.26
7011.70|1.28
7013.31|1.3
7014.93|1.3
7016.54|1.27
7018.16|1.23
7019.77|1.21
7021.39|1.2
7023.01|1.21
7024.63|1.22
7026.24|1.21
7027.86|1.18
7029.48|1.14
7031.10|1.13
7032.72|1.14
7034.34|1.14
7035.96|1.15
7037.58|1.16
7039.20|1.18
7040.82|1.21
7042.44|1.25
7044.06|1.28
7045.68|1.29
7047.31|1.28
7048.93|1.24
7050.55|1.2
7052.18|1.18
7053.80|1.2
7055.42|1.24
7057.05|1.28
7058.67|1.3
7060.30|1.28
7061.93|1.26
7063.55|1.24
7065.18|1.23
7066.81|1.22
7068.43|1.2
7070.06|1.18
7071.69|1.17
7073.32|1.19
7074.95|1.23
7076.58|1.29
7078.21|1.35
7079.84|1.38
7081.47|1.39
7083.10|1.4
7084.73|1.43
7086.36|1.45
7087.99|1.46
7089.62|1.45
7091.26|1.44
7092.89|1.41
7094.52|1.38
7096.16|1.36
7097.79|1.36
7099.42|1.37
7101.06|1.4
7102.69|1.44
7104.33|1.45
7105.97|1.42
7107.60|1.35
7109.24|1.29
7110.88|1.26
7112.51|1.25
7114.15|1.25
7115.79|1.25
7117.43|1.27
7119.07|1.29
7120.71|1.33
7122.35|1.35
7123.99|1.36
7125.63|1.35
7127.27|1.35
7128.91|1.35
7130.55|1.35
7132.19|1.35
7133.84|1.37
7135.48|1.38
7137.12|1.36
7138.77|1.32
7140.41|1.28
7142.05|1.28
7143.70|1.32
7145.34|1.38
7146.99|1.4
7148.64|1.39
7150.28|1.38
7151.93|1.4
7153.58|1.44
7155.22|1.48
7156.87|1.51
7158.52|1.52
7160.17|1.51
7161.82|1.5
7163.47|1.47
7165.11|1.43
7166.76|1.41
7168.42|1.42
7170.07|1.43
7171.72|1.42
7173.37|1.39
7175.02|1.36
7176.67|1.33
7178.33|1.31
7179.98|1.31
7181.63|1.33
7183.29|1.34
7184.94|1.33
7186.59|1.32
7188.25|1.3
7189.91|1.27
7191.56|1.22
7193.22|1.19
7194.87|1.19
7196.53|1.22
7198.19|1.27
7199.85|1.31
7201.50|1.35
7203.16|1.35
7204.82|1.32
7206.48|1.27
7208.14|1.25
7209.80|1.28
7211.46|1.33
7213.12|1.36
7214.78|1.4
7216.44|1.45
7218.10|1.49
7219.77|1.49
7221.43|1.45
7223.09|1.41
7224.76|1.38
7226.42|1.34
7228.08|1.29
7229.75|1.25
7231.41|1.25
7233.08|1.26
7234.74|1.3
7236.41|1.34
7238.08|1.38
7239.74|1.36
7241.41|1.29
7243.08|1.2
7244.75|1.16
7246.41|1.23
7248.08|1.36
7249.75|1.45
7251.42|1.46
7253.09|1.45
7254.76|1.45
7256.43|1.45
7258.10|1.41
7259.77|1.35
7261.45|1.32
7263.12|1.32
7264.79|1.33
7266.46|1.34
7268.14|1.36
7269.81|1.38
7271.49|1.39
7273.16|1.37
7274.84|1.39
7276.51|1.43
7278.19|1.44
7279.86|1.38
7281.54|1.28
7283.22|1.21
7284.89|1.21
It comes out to 0.05 mag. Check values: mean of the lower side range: 1.37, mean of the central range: 1.3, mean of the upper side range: 1.36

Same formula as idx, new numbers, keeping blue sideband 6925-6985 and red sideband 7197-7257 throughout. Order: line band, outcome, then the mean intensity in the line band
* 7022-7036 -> 0.17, 1.17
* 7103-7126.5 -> 0.03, 1.32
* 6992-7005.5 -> 0.03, 1.34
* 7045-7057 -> 0.11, 1.23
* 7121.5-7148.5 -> 0.01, 1.35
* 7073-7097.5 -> -0.01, 1.38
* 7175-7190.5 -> 0.03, 1.32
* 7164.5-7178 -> -0.03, 1.39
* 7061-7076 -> 0.13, 1.21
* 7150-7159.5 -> -0.08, 1.46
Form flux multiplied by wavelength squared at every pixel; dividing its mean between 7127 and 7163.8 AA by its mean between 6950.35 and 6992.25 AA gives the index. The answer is 1.06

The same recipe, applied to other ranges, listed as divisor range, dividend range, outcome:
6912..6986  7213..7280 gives 1.08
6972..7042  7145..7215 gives 1.11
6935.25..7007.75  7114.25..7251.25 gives 1.04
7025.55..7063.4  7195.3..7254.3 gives 1.16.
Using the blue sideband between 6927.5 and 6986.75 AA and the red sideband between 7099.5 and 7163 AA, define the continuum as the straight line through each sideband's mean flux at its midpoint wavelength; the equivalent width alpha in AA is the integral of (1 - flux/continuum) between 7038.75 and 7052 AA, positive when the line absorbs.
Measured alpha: 1.3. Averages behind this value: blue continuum 1.38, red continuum 1.37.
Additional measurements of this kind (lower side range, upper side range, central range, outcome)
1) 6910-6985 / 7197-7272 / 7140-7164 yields -1.2 AA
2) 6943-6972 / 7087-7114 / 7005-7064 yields 6.7 AA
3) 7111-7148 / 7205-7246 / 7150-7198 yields -1.4 AA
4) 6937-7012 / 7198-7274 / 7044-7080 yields 3.0 AA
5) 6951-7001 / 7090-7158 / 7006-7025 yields 1.6 AA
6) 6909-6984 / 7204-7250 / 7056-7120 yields 1.3 AA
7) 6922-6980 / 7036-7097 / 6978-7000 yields -0.1 AA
